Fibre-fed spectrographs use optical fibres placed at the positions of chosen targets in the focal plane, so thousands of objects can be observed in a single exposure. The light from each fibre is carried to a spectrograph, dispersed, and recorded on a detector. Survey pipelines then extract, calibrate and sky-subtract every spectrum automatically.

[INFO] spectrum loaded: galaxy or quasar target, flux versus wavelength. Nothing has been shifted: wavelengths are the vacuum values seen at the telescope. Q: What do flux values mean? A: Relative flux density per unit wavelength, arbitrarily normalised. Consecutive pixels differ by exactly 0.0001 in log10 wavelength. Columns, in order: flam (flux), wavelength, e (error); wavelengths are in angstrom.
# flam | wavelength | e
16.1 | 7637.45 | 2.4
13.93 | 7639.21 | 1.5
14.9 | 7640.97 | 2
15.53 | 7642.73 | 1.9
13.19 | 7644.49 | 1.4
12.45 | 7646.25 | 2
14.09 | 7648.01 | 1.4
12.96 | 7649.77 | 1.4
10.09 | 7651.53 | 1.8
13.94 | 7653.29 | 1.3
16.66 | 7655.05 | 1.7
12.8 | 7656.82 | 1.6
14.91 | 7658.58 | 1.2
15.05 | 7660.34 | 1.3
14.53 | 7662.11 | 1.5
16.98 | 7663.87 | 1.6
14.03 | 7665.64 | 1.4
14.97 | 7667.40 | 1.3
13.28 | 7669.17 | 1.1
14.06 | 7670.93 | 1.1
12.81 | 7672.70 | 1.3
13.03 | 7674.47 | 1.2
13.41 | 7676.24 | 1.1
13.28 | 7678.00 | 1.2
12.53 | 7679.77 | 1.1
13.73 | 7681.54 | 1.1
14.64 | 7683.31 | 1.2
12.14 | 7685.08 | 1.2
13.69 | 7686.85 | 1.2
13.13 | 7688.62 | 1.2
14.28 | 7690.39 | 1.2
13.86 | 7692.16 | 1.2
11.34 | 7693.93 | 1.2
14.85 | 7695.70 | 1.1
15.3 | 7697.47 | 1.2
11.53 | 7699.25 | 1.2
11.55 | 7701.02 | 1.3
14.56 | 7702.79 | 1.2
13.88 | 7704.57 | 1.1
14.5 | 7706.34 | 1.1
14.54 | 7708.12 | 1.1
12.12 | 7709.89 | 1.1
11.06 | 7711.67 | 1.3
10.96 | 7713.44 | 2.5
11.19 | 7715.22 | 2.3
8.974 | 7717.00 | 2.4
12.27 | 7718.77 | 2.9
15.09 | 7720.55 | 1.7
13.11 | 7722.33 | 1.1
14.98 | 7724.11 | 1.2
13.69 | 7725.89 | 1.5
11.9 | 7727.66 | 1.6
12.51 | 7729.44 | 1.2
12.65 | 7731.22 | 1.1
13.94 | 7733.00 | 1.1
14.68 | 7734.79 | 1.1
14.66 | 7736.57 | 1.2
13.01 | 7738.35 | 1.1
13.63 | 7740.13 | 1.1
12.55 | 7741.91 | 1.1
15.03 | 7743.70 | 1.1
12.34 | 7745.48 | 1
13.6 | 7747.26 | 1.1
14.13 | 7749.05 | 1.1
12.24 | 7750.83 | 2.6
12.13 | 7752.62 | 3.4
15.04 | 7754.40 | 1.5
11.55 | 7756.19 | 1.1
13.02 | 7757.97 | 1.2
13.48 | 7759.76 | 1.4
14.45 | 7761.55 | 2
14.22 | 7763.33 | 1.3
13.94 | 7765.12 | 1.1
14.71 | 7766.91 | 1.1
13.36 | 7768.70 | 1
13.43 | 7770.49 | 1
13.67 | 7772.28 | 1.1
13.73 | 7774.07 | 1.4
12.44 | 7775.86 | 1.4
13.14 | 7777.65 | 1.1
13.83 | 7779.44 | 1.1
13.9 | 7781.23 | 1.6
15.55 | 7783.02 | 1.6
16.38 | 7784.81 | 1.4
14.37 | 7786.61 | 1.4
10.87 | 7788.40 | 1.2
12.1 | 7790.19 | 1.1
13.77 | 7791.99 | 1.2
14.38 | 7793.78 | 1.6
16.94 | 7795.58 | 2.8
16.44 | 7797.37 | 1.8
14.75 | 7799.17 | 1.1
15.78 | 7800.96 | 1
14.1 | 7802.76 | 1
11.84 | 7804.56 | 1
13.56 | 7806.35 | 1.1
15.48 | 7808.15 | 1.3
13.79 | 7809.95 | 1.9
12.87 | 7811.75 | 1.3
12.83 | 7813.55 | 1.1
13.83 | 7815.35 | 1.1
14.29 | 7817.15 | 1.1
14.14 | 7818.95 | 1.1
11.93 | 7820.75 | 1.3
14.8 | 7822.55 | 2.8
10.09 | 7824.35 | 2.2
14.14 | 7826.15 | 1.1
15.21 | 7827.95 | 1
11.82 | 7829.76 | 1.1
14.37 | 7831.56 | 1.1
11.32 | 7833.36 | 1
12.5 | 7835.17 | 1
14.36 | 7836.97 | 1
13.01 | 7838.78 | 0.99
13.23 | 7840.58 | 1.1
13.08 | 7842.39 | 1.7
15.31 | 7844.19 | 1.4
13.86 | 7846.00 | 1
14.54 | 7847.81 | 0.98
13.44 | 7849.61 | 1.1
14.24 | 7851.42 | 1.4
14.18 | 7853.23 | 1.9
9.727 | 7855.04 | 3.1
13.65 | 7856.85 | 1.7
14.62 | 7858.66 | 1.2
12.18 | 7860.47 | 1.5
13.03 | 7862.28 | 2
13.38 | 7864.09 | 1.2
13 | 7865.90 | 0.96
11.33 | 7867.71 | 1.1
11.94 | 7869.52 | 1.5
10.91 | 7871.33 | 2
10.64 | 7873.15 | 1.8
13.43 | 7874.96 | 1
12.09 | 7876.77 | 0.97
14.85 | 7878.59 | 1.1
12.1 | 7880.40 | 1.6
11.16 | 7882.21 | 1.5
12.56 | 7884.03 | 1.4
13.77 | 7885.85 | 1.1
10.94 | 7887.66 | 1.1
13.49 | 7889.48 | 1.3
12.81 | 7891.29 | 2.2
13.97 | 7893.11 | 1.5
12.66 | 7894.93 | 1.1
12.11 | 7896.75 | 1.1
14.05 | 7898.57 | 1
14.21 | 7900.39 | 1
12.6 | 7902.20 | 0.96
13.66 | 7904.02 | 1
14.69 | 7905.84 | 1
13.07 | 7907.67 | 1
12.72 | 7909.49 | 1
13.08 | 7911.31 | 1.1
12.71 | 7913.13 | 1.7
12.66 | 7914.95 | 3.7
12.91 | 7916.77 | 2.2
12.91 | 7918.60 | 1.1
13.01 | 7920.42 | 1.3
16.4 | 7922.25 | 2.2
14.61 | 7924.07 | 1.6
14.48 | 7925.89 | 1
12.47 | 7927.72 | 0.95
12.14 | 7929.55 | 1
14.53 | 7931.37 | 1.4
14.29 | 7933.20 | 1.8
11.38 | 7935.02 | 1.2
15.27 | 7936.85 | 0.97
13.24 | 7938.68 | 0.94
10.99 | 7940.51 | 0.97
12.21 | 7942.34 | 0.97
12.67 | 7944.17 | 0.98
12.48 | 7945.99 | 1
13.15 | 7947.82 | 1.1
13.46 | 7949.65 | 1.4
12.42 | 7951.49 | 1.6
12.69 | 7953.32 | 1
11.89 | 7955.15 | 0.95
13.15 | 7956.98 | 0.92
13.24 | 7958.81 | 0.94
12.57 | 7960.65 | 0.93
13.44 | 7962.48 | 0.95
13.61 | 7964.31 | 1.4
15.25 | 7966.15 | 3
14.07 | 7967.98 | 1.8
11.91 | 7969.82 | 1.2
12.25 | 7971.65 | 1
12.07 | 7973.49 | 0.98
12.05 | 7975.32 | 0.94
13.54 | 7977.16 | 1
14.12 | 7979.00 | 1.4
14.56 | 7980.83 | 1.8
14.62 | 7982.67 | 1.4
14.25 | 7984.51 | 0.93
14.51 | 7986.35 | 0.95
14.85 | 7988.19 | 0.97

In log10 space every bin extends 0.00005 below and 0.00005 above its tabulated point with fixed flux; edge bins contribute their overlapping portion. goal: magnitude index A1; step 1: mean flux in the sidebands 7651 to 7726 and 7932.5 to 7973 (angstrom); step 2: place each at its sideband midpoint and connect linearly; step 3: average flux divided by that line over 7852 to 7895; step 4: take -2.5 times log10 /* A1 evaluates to 0.04 mag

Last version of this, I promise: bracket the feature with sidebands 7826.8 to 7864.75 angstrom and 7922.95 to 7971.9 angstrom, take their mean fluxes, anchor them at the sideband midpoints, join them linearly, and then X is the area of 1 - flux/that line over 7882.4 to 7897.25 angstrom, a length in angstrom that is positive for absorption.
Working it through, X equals 0.61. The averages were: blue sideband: 13.4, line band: 12.7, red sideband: 13.1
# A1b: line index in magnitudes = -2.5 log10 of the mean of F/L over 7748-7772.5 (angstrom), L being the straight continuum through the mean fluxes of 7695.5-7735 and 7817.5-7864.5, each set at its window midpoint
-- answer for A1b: -0.03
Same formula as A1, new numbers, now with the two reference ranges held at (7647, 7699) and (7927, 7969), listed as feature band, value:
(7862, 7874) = 0.111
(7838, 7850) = -0.038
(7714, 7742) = 0.048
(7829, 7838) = 0.039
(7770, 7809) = -0.051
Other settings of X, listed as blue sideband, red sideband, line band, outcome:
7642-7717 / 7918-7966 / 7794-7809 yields -1.7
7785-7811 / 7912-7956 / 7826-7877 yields 2.7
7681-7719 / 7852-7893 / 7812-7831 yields -1.0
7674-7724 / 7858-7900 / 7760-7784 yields -1.8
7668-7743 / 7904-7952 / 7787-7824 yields -1.9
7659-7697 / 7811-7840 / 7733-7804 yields -2.2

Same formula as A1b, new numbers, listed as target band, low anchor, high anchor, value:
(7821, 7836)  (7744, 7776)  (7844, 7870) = 0.02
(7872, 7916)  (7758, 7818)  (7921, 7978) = 0.04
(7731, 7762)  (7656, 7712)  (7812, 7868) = 0.00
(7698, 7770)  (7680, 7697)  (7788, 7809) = 0.05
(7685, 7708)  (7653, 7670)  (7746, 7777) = 0.06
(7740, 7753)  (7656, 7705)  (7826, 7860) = 0.03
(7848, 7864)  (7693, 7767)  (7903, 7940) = 0.01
